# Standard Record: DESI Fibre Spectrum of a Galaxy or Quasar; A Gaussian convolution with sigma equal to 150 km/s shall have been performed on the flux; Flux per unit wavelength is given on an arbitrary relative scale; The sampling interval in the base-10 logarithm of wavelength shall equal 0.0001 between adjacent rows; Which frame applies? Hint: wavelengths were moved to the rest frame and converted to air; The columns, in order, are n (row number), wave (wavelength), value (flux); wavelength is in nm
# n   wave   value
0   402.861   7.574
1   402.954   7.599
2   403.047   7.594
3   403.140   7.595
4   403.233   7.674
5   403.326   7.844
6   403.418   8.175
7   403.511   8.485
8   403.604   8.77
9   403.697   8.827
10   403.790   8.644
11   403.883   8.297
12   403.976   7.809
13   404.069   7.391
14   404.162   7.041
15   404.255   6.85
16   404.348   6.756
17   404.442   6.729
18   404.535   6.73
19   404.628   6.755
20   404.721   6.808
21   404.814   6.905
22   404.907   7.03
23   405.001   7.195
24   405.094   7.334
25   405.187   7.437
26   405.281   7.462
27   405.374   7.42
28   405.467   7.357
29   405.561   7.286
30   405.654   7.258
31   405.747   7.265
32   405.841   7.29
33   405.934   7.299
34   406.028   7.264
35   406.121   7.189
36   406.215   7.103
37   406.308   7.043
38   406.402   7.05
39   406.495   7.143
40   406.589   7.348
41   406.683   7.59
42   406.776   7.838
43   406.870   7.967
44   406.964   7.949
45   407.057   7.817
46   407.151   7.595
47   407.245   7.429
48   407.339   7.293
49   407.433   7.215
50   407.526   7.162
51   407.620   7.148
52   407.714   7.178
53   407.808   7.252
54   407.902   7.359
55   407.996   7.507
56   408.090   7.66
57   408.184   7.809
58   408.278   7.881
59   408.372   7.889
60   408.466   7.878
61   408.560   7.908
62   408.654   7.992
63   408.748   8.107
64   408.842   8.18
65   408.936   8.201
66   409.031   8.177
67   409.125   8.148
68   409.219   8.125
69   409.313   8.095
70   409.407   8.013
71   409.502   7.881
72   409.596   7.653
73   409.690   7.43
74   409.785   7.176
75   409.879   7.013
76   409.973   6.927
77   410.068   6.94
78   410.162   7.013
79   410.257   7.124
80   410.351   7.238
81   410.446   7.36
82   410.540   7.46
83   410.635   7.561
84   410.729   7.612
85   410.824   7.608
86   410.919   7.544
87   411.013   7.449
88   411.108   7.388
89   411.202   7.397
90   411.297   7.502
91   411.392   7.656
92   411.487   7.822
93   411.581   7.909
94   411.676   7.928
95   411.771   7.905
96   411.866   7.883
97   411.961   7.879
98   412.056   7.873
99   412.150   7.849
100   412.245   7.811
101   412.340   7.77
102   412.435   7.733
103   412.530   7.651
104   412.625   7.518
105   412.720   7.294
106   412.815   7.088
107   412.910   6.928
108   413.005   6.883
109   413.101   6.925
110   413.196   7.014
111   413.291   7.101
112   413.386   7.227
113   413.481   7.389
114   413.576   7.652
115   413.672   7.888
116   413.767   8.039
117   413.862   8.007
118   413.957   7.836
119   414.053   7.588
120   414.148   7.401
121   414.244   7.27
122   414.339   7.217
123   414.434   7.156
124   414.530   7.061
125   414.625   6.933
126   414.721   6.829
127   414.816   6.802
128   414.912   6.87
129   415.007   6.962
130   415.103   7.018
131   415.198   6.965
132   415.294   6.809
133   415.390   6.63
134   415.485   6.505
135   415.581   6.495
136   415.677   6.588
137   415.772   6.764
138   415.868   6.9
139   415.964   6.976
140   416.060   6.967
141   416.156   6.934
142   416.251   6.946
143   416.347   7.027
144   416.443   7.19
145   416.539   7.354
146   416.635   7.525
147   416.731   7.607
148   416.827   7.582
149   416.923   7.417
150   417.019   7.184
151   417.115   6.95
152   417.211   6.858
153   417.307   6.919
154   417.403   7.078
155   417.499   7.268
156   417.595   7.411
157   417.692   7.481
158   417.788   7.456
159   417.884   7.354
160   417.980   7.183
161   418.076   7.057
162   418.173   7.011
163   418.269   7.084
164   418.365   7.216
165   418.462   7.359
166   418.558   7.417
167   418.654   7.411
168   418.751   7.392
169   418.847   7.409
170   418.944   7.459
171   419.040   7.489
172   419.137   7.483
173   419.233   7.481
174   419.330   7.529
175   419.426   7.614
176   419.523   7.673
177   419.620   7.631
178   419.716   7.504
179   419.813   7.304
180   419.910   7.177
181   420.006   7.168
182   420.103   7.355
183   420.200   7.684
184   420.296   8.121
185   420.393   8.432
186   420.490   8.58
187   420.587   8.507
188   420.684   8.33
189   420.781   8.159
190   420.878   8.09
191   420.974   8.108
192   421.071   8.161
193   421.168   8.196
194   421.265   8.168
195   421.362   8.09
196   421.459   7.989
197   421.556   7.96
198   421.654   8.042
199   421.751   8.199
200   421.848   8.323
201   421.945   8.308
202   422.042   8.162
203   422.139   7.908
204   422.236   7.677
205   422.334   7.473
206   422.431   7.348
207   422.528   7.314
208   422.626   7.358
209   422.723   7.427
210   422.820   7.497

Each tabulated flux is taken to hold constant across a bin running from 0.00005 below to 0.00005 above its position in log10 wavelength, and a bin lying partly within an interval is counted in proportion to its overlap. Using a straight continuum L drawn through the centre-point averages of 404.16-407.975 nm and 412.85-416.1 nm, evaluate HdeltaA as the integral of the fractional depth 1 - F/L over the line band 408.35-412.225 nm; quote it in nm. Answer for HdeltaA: -0.27 nm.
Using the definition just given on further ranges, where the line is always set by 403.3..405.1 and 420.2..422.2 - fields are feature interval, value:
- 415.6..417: 0.153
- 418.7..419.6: 0.066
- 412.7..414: 0.082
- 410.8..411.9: 0.019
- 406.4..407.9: 0.037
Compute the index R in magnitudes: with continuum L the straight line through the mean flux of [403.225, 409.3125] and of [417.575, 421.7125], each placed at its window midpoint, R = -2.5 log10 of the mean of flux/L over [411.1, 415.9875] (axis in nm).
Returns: 0.043 mag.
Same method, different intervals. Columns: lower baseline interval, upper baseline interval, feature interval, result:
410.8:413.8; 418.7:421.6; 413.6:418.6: 0.075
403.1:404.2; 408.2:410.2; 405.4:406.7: 0.098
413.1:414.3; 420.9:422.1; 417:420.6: 0.070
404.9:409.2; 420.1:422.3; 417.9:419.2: 0.099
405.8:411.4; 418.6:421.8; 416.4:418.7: 0.070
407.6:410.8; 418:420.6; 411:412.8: -0.014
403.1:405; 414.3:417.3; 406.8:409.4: -0.056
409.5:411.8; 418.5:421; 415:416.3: 0.117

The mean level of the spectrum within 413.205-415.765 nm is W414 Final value 7.16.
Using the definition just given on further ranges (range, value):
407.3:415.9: 7.44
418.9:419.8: 7.53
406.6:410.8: 7.61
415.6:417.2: 7.1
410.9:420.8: 7.37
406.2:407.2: 7.51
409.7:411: 7.28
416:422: 7.57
